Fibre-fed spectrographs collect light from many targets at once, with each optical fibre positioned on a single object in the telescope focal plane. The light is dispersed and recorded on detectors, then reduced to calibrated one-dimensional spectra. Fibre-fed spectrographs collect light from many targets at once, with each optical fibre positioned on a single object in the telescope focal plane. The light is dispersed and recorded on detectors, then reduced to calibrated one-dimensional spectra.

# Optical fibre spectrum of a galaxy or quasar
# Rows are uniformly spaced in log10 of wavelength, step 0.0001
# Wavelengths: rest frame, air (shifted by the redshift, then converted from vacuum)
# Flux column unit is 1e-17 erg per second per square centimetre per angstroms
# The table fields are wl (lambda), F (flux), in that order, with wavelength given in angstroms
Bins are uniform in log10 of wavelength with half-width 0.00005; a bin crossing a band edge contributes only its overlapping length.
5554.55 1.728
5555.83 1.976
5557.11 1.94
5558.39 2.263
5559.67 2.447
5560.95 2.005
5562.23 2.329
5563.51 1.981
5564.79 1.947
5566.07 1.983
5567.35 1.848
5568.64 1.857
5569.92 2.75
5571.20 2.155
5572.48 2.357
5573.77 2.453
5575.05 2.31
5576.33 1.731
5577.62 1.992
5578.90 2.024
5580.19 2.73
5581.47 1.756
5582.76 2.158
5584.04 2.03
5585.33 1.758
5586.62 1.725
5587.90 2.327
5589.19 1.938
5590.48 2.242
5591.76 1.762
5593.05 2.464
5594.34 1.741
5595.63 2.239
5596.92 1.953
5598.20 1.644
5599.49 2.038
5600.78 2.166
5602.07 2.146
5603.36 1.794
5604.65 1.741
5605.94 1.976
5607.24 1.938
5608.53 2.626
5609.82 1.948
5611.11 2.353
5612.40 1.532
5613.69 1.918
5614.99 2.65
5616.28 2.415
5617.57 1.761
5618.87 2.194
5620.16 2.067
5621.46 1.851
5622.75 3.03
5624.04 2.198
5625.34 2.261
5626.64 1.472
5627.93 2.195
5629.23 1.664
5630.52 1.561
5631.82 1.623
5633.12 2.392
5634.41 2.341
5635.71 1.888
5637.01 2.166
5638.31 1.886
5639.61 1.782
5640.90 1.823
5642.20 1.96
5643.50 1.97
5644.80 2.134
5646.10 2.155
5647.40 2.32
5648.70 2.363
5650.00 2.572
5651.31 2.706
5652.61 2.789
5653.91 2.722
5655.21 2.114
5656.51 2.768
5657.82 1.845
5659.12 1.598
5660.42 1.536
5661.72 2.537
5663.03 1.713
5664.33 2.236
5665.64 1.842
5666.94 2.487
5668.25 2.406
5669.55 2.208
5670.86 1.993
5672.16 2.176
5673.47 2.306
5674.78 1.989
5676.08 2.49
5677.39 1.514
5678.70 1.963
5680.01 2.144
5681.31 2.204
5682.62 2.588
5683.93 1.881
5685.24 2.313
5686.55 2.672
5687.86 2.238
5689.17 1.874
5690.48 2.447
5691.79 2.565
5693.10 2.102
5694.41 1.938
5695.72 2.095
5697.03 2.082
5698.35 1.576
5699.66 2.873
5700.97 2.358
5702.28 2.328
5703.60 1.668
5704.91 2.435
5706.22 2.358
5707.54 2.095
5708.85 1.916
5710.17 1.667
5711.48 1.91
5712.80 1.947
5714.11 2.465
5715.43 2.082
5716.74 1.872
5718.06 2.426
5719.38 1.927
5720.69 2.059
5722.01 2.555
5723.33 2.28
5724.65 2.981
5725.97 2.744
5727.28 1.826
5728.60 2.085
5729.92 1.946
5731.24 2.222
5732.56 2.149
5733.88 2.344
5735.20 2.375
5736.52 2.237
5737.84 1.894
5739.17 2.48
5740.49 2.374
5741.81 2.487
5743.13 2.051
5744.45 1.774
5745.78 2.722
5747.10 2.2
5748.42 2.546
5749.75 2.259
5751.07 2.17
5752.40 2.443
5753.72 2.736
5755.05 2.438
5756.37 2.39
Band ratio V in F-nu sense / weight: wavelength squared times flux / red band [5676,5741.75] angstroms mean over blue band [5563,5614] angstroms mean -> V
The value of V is 1.11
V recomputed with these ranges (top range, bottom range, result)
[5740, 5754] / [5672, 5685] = 1.12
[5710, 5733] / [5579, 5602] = 1.12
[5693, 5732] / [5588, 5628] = 1.08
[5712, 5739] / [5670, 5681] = 1.09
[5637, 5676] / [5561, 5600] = 1.08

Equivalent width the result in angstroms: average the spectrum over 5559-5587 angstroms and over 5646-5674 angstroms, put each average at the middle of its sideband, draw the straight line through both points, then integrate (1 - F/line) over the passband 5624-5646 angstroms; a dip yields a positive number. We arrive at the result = 2.5 angstroms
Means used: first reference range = 2.11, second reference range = 2.25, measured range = 1.96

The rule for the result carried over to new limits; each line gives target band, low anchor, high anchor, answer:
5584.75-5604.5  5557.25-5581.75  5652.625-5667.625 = 1.52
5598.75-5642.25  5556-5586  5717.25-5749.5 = 2.54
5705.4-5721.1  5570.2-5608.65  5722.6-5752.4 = 1.28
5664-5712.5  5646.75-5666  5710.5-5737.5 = 1.59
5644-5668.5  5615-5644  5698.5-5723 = -2.08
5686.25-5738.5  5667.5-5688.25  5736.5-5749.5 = 1.18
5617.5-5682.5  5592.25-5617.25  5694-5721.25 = -1.45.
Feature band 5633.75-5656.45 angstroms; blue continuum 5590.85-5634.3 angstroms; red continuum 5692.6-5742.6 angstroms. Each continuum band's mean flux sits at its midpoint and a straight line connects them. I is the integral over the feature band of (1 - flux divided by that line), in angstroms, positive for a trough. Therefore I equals -1.54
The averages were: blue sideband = 2.05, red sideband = 2.19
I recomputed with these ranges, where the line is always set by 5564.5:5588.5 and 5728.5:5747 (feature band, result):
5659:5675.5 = 0.58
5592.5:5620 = 0.87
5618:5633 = 0.84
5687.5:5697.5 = 0.11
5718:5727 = -0.75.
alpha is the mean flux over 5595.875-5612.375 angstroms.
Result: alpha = 2.01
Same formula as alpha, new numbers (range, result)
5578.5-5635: 2.05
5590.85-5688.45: 2.12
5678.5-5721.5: 2.16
